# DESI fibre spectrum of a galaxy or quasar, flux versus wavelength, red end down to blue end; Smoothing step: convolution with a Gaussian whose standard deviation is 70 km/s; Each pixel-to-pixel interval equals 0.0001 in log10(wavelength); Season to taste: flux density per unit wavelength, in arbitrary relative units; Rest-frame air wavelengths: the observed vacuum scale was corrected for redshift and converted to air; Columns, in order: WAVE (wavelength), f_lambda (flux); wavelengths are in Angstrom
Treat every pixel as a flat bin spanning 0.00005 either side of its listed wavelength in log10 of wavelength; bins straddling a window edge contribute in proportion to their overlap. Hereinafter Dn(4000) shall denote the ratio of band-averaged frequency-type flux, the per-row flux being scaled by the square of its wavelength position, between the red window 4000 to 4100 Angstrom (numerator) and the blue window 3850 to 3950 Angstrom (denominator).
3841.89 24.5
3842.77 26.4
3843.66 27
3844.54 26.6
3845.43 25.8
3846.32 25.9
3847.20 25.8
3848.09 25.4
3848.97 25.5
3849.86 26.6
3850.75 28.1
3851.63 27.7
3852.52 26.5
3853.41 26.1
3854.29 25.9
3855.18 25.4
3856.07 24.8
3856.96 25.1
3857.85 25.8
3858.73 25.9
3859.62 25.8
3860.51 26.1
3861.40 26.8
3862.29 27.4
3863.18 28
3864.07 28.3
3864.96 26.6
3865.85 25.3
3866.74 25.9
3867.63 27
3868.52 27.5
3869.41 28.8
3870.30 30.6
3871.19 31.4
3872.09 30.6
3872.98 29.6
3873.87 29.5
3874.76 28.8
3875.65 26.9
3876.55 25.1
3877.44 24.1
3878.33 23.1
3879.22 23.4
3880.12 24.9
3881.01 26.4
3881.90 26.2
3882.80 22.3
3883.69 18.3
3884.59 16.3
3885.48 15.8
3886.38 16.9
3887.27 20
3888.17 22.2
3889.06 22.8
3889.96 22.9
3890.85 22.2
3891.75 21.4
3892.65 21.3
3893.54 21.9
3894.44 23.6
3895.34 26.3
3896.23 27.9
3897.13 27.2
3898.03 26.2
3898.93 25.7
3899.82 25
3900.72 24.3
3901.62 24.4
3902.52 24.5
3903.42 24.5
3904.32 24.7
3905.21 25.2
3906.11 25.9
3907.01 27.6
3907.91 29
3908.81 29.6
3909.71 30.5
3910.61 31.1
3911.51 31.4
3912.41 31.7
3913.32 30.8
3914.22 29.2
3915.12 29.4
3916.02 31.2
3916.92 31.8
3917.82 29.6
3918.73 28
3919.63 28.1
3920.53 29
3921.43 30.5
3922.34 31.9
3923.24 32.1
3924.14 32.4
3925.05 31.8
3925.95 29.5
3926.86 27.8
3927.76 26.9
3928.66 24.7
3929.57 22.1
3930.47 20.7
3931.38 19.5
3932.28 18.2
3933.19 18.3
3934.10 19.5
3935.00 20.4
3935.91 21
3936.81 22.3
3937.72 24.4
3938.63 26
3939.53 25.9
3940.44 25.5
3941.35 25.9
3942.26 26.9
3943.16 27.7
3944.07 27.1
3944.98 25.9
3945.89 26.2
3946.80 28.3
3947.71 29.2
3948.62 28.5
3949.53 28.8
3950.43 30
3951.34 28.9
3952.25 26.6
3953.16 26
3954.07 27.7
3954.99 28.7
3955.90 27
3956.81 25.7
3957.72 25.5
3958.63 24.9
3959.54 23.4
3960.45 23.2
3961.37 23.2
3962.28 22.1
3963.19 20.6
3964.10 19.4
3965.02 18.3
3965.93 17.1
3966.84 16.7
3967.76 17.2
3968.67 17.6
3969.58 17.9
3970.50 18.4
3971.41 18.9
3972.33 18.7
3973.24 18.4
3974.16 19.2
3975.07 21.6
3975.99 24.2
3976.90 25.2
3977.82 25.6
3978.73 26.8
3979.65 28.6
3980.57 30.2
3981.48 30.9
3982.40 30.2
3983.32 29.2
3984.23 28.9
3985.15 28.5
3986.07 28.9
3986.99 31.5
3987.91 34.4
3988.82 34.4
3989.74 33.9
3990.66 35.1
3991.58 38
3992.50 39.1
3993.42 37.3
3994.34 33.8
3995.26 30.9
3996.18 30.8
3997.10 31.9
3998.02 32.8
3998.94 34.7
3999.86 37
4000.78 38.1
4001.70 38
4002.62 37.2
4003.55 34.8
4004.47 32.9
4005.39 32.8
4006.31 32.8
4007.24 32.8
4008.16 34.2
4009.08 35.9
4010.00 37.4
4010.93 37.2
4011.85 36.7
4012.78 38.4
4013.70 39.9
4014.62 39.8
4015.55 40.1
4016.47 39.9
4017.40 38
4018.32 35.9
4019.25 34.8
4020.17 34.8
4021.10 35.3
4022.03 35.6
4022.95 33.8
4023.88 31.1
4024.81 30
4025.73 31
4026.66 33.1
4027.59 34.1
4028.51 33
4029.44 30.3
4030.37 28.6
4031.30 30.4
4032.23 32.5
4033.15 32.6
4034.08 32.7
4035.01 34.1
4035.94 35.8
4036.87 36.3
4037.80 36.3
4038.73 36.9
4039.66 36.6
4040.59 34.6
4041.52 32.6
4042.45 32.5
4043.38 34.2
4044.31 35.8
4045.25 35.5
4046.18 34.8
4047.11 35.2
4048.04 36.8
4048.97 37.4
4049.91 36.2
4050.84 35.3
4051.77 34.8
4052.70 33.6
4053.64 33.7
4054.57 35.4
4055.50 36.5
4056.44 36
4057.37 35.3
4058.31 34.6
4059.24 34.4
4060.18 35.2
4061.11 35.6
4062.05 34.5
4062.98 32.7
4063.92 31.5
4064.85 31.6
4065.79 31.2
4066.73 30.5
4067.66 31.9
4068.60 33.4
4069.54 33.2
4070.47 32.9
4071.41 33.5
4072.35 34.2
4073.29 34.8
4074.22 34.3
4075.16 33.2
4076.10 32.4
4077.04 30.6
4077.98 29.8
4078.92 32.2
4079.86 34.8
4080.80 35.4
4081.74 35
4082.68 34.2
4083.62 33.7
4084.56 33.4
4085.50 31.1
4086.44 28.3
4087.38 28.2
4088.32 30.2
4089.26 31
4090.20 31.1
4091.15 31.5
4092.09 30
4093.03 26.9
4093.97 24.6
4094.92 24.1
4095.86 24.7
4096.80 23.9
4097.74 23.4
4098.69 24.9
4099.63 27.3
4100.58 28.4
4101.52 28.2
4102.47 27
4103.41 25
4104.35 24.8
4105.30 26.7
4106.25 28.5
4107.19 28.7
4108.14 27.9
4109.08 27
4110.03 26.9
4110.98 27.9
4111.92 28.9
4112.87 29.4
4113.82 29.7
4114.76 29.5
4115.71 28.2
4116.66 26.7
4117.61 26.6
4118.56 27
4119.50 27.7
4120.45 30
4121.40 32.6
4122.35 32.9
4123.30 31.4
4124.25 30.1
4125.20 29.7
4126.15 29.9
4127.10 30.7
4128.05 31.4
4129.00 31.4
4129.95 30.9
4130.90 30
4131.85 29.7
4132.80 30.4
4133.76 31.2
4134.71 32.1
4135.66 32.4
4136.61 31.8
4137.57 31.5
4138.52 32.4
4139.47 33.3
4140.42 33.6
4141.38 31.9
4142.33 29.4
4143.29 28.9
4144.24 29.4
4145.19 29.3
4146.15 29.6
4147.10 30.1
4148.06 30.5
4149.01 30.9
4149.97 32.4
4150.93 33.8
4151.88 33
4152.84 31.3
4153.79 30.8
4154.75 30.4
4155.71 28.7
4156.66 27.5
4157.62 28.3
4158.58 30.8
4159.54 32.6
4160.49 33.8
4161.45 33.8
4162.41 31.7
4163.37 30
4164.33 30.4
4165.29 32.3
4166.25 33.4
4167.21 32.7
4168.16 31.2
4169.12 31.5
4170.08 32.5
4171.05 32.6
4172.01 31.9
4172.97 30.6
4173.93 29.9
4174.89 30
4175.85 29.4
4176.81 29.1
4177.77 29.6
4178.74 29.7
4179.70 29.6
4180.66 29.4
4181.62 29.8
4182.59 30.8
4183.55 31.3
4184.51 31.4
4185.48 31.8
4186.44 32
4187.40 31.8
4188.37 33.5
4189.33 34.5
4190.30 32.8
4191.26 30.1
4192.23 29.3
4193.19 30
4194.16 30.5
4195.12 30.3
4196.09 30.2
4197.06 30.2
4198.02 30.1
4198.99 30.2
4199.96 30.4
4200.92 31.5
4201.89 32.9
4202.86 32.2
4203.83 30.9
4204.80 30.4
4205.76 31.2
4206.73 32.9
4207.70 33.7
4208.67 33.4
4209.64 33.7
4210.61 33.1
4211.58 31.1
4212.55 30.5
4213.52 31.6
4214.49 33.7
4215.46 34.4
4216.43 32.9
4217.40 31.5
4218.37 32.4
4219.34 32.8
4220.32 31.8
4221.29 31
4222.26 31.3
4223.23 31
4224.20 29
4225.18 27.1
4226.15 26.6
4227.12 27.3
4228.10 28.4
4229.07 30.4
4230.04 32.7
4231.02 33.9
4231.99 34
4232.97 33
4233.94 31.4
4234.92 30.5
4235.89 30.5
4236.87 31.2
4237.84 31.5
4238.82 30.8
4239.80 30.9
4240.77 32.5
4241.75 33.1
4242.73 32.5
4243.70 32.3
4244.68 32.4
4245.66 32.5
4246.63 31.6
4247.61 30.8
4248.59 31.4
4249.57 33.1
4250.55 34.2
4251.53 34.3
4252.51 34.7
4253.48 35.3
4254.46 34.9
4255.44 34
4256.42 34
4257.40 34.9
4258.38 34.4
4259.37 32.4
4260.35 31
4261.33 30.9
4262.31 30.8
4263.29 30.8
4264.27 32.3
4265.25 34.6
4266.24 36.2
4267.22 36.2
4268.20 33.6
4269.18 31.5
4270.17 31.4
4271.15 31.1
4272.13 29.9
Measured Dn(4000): 1.38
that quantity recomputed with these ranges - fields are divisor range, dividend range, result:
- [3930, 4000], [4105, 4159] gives 1.25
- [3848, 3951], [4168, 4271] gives 1.43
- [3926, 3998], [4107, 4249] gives 1.33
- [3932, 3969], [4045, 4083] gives 1.49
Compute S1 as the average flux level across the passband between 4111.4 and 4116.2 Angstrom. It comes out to 29.1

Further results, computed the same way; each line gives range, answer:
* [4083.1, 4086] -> 32.7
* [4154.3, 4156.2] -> 29.6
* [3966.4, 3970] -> 17.4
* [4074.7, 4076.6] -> 32.7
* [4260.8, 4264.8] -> 31.3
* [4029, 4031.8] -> 29.7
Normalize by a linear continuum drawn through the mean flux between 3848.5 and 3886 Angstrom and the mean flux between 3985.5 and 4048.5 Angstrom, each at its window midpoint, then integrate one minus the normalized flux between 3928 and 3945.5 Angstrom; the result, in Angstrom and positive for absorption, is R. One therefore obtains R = 3.90 Angstrom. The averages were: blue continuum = 25.9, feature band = 23.3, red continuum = 34.7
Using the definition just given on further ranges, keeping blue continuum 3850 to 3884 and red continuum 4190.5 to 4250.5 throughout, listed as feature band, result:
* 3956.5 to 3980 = 5.5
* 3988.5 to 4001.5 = -3.0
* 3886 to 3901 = 1.9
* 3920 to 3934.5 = 0.7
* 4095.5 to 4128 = 2.0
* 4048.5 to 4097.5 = -5.0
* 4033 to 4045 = -2.4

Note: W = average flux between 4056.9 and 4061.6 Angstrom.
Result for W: 35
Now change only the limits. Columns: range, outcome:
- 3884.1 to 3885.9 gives 16.1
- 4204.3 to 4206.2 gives 30.9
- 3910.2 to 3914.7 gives 30.8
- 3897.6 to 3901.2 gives 25.3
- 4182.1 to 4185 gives 31.1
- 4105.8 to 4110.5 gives 27.8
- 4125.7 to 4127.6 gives 30.3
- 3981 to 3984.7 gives 29.8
